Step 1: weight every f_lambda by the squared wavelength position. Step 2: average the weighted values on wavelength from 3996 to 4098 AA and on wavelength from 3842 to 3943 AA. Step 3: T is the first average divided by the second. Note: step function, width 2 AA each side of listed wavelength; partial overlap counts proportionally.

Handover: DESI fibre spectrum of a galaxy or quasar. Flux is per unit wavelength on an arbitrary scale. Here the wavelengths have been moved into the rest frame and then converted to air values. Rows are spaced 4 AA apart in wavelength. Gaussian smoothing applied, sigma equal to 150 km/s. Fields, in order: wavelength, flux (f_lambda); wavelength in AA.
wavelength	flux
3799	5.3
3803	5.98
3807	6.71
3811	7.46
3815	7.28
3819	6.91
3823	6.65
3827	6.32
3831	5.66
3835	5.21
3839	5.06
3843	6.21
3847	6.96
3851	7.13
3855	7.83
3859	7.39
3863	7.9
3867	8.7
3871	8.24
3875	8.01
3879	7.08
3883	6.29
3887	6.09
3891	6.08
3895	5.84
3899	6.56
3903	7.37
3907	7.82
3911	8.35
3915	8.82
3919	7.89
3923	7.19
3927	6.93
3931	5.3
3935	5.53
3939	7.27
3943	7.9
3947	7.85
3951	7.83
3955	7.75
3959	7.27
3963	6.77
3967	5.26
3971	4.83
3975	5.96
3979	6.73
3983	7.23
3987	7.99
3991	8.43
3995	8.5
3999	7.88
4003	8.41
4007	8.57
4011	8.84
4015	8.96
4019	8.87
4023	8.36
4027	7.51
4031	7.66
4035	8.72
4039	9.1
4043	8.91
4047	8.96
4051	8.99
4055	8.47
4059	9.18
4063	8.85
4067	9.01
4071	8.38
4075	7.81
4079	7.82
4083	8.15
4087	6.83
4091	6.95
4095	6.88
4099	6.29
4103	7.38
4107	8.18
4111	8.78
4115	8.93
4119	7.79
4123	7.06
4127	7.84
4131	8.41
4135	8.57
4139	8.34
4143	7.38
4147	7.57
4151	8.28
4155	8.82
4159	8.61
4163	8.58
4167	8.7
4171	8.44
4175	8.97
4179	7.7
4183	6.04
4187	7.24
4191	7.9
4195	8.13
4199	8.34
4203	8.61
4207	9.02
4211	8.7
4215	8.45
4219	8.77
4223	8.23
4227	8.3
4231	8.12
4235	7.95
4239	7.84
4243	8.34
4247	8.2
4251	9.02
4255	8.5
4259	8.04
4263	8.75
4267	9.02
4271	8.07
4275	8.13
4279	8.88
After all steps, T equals 1.3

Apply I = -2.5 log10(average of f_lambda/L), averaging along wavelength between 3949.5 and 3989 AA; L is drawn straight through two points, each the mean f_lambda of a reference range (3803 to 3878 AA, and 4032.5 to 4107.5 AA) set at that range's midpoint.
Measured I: 0.132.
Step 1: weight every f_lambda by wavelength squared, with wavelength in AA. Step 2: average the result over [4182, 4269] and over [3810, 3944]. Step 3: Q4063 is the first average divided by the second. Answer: 1.4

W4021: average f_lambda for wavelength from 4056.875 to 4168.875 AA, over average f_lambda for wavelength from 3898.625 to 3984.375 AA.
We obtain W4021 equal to 1.15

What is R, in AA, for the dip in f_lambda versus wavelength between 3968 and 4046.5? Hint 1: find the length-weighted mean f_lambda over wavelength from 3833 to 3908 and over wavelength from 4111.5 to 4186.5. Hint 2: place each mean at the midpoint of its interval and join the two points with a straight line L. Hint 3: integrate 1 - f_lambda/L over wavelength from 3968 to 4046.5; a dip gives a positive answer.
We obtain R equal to -4.6 AA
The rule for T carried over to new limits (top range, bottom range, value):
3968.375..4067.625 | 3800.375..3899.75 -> 1.31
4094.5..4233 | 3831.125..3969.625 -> 1.32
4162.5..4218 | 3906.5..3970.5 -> 1.30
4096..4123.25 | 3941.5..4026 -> 1.09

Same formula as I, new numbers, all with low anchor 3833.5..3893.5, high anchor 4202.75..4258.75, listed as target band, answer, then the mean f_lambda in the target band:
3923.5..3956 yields 0.035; 7.03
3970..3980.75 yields 0.243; 5.91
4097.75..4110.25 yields 0.059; 7.49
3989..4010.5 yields -0.123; 8.39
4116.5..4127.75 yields 0.054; 7.59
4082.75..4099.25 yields 0.129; 6.98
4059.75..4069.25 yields -0.156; 8.95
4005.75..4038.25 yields -0.119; 8.46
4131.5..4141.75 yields -0.044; 8.37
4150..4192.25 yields 0.008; 8.12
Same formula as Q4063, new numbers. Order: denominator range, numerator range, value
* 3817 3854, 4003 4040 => 1.49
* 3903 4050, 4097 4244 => 1.16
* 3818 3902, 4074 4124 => 1.27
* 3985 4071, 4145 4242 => 1.04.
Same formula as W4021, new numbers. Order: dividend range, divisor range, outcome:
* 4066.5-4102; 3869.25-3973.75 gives 1.07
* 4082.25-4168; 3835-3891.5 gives 1.13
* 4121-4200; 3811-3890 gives 1.17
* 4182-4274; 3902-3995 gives 1.15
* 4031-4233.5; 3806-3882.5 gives 1.17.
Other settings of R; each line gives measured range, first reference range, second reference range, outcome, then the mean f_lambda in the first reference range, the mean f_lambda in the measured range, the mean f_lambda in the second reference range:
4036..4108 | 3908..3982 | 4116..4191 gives -4.9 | 6.98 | 8.13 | 8.03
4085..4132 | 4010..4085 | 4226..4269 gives 5.0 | 8.55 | 7.59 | 8.37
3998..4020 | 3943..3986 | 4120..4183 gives -4.5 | 6.83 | 8.61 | 8.14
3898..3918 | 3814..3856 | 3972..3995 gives -2.9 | 6.42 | 7.85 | 7.27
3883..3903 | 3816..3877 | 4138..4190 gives 2.3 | 6.95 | 6.28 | 8.04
